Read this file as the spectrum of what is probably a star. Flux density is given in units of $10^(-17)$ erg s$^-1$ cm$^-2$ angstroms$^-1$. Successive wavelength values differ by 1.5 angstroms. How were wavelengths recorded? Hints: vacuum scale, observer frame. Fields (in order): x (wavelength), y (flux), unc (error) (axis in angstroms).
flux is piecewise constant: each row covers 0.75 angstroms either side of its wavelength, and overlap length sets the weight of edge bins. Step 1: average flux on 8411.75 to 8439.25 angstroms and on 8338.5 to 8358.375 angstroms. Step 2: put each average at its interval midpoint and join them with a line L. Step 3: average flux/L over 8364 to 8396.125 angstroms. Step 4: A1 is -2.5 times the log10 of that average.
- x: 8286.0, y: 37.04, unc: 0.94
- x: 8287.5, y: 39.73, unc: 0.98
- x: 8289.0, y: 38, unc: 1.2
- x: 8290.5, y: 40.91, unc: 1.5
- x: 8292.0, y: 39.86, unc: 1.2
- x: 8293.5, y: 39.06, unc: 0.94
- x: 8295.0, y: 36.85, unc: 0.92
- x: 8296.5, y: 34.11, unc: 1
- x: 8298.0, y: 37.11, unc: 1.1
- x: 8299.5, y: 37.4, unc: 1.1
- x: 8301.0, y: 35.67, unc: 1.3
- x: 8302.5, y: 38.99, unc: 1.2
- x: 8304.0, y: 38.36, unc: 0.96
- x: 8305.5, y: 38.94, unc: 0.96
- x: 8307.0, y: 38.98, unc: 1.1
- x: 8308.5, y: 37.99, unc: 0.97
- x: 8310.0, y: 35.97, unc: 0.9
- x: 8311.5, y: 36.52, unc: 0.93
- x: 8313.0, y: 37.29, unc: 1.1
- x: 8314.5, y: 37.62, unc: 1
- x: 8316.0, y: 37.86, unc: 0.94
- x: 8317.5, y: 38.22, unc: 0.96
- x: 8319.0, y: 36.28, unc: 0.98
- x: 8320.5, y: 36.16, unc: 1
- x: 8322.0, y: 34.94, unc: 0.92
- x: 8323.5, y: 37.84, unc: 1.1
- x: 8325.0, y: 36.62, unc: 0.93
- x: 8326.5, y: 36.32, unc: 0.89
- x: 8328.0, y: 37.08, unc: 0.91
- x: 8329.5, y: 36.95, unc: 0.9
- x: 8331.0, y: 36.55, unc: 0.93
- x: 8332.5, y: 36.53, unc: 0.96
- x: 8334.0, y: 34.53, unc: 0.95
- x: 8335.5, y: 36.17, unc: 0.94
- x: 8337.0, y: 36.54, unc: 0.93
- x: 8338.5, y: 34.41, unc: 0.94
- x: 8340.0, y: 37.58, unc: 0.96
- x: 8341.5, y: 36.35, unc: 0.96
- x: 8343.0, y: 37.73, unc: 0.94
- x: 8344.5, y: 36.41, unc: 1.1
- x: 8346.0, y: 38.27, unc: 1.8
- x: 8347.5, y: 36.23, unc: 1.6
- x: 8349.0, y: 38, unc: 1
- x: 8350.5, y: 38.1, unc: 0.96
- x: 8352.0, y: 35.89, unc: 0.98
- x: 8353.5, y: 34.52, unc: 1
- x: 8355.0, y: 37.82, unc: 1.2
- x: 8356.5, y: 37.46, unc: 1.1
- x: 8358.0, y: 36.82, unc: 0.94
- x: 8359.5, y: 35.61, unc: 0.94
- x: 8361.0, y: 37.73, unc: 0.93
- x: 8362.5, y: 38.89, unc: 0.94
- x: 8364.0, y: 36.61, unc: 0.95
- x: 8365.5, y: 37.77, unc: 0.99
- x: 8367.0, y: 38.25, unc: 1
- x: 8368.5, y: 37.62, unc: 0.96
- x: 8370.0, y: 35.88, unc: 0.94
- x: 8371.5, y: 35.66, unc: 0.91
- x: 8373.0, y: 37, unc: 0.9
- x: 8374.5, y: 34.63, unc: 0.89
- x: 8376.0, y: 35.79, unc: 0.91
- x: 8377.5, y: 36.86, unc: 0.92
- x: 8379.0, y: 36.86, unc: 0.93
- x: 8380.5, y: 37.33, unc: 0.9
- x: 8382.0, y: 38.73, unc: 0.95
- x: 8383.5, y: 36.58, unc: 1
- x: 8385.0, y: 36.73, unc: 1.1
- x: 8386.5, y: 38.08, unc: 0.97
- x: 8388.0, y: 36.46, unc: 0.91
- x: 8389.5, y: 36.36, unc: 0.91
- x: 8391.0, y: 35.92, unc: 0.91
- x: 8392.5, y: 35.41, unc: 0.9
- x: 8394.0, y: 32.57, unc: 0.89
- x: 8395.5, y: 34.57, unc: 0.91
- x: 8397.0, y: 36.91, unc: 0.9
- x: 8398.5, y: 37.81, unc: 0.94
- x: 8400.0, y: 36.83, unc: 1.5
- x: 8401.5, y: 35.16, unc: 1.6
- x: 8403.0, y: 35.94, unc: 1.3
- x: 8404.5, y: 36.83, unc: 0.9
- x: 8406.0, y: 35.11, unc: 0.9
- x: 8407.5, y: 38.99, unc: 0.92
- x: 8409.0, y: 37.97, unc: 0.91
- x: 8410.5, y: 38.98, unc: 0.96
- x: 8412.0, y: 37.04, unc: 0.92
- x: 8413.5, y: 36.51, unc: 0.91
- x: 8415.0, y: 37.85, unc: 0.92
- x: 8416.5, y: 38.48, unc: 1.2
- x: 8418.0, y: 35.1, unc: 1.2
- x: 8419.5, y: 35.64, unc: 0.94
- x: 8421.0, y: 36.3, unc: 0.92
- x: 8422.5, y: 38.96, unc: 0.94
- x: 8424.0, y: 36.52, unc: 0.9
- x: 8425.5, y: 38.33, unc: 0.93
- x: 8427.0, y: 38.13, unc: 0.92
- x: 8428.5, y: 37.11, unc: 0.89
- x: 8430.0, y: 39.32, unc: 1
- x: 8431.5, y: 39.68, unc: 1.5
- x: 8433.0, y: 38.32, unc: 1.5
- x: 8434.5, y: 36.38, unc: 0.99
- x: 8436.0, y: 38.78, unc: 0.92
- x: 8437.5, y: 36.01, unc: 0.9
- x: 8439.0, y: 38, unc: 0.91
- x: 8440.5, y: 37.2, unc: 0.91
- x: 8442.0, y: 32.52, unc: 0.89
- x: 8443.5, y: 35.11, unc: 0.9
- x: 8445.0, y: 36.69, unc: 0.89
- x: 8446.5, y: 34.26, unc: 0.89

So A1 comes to 0.02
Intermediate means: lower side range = 36.9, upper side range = 37.5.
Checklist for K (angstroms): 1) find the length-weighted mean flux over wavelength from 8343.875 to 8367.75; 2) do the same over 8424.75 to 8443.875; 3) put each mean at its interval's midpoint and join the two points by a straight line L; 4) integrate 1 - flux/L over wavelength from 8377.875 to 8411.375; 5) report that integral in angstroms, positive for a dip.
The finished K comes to 0.5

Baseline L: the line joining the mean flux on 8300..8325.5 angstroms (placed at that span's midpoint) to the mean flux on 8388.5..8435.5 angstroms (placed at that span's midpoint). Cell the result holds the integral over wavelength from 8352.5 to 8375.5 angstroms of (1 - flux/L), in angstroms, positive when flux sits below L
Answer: 0.2 angstroms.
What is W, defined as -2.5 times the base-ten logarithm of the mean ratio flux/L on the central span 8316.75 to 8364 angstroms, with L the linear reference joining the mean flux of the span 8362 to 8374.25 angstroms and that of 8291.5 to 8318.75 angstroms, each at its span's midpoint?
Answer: 0.02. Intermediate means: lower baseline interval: 37.6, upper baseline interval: 37.1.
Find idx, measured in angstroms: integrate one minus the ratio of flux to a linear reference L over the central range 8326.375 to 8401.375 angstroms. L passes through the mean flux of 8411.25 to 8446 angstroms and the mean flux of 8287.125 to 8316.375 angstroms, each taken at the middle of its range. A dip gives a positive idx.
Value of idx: 1.7 angstroms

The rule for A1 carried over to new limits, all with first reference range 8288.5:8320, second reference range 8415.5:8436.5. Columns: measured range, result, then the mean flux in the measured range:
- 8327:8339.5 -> 0.05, 36.1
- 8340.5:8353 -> 0.02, 37.1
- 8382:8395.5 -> 0.05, 36.1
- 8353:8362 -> 0.03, 36.8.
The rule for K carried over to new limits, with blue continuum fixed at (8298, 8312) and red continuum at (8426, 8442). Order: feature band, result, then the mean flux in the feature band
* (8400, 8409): 0.3 angstroms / 36.6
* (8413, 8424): 0.2 angstroms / 37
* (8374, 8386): 0.3 angstroms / 36.8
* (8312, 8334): 0.5 angstroms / 36.8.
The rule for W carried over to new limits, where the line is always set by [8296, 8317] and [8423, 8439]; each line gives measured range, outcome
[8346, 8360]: 0.02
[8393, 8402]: 0.06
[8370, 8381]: 0.04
